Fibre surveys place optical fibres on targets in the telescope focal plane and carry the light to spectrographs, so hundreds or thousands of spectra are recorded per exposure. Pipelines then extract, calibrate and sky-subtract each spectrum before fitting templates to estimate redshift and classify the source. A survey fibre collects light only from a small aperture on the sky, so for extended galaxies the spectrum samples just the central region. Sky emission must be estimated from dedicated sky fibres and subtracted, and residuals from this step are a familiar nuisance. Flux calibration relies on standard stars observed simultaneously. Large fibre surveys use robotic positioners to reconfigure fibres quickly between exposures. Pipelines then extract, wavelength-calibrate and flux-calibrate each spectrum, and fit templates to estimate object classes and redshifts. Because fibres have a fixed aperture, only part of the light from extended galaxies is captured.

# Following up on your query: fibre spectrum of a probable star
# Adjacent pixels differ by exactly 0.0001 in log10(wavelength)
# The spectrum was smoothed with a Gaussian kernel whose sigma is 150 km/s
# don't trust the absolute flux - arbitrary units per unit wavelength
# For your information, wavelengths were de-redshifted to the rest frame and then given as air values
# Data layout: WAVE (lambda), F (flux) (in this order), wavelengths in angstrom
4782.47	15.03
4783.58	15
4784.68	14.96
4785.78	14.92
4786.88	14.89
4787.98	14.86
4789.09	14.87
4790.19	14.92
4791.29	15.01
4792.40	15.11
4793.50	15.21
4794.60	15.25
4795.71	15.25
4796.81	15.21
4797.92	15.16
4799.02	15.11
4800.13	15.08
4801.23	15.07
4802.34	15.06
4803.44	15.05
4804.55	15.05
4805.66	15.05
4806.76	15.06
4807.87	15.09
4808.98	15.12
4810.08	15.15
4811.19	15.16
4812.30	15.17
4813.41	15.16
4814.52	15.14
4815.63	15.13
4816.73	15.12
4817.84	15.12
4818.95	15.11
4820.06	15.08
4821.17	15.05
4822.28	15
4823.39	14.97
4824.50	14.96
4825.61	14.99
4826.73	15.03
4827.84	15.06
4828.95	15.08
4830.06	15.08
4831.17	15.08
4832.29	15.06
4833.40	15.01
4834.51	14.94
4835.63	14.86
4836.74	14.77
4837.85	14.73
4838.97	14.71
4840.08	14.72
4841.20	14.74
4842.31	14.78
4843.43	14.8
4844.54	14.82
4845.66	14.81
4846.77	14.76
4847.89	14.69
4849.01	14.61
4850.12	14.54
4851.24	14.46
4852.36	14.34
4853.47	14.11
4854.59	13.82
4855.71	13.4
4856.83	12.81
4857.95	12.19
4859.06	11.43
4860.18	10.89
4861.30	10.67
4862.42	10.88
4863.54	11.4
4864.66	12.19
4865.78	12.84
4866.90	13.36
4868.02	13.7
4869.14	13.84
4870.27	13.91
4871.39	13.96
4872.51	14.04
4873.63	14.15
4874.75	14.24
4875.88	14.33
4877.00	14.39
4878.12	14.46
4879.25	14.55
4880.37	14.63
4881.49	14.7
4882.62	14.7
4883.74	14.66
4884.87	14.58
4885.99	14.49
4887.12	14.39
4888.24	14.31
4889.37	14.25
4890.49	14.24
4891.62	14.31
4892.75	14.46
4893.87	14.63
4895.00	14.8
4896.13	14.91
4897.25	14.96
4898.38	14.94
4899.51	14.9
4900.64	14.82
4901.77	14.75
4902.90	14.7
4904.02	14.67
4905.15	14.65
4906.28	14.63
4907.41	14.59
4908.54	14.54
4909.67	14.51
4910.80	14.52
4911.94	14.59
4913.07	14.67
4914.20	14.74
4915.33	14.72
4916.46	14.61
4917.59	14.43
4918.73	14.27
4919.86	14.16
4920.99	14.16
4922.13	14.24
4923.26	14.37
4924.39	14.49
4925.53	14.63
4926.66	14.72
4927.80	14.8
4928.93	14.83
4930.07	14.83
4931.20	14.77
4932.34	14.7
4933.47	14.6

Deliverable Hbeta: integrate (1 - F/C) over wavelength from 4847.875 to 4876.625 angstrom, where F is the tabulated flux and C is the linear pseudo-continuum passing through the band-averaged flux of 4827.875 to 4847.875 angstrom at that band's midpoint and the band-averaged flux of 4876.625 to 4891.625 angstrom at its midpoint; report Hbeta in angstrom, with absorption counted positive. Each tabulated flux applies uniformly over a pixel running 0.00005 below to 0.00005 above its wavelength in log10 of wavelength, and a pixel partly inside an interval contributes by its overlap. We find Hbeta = 2.8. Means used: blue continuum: 14.9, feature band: 13.2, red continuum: 14.5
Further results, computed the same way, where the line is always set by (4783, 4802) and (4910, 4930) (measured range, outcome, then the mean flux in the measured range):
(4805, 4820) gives -0.16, 15.1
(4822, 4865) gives 2.20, 14.1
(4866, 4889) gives 0.71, 14.2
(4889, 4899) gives 0.01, 14.6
